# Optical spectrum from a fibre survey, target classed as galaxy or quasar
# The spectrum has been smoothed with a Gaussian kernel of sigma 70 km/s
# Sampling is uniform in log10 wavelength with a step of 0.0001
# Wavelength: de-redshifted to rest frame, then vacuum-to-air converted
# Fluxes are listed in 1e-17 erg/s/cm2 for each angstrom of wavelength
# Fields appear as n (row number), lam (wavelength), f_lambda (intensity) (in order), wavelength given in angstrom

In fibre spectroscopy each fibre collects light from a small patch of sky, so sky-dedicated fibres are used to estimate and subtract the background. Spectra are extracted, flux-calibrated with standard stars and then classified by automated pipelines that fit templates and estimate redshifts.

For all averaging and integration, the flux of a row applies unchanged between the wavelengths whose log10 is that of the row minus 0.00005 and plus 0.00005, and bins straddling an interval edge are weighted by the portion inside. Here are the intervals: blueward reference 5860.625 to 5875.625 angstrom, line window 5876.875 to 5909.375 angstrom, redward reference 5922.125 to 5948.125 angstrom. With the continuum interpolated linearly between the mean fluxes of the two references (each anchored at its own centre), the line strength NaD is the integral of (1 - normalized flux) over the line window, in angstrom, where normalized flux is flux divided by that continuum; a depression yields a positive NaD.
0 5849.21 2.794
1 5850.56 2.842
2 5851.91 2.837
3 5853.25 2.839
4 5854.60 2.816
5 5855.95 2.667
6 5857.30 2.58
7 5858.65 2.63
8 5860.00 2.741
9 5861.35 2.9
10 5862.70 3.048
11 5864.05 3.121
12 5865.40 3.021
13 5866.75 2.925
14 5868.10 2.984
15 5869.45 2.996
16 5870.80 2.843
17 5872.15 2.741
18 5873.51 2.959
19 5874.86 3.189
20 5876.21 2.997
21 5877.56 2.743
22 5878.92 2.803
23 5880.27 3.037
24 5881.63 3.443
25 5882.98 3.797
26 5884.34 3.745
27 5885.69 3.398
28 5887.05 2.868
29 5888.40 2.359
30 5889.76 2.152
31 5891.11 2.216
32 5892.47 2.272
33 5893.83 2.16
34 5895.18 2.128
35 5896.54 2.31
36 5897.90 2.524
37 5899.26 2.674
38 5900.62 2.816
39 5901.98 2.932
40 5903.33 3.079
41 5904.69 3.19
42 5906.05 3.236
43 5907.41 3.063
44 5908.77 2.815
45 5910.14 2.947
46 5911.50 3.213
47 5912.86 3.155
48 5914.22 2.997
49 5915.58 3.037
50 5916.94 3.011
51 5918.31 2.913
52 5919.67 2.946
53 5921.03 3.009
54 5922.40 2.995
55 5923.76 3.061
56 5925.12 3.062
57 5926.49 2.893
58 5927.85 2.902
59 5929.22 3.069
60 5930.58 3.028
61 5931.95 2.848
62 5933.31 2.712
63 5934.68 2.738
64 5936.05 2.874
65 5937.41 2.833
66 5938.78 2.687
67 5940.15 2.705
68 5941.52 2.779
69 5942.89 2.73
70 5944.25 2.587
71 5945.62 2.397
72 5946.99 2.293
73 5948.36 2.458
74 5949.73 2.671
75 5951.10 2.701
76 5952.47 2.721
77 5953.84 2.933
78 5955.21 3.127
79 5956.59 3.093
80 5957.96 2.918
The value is 0.9 angstrom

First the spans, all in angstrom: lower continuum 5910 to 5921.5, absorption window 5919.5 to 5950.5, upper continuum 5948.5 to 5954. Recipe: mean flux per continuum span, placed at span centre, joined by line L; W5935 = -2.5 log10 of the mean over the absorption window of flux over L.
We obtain 0.03 mag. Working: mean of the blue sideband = 3.03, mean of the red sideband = 2.71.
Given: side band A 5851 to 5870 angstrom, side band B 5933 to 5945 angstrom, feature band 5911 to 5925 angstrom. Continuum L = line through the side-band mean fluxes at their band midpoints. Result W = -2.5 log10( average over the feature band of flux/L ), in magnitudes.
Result -0.099 mag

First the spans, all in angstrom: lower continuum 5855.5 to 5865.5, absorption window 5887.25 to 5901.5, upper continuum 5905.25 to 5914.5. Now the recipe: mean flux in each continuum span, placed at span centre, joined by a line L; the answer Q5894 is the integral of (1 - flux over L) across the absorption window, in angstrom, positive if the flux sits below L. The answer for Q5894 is 2.9 angstrom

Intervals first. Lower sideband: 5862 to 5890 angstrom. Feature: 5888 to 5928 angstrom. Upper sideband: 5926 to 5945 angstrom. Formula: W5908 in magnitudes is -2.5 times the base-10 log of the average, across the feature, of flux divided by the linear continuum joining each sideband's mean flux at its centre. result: 0.04 mag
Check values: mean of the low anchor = 3.02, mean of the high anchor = 2.81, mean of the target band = 2.8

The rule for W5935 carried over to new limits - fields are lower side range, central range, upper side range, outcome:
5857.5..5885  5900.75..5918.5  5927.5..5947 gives -0.06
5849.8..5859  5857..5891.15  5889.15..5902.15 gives -0.15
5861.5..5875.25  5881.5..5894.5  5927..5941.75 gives 0.05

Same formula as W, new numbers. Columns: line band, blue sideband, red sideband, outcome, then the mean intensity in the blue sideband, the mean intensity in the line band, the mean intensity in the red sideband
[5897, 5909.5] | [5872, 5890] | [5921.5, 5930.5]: 0.04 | 3.04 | 2.91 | 3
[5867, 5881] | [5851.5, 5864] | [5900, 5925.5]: -0.02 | 2.8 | 2.93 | 3.03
